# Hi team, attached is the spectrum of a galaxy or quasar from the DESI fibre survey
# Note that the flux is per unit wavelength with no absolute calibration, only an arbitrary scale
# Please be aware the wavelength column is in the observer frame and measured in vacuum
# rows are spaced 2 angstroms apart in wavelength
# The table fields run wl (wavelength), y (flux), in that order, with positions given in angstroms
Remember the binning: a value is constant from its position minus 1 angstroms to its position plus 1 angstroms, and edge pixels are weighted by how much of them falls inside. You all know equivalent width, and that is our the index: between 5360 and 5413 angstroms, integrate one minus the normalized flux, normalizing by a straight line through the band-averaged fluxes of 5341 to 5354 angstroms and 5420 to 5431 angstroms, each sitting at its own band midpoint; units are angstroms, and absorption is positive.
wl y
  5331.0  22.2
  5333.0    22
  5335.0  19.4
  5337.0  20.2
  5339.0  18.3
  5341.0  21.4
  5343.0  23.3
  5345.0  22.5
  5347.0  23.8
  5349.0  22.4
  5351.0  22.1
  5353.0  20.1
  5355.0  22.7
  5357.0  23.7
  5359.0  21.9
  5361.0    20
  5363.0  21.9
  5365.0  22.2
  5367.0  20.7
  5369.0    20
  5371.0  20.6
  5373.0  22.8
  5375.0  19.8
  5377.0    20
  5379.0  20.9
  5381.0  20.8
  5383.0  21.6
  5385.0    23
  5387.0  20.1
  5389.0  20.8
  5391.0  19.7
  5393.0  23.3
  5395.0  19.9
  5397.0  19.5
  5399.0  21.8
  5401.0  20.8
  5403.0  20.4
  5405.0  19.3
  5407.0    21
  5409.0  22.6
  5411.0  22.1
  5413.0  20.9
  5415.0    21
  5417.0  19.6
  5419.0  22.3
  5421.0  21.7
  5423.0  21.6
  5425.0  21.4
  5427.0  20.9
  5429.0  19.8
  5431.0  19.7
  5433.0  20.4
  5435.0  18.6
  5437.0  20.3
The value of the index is 1.6 angstroms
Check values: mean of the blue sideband 22.3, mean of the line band 21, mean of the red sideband 21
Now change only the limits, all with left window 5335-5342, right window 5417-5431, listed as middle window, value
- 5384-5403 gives -0.3 angstroms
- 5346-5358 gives -1.4 angstroms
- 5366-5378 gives -0.2 angstroms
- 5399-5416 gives -0.2 angstroms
